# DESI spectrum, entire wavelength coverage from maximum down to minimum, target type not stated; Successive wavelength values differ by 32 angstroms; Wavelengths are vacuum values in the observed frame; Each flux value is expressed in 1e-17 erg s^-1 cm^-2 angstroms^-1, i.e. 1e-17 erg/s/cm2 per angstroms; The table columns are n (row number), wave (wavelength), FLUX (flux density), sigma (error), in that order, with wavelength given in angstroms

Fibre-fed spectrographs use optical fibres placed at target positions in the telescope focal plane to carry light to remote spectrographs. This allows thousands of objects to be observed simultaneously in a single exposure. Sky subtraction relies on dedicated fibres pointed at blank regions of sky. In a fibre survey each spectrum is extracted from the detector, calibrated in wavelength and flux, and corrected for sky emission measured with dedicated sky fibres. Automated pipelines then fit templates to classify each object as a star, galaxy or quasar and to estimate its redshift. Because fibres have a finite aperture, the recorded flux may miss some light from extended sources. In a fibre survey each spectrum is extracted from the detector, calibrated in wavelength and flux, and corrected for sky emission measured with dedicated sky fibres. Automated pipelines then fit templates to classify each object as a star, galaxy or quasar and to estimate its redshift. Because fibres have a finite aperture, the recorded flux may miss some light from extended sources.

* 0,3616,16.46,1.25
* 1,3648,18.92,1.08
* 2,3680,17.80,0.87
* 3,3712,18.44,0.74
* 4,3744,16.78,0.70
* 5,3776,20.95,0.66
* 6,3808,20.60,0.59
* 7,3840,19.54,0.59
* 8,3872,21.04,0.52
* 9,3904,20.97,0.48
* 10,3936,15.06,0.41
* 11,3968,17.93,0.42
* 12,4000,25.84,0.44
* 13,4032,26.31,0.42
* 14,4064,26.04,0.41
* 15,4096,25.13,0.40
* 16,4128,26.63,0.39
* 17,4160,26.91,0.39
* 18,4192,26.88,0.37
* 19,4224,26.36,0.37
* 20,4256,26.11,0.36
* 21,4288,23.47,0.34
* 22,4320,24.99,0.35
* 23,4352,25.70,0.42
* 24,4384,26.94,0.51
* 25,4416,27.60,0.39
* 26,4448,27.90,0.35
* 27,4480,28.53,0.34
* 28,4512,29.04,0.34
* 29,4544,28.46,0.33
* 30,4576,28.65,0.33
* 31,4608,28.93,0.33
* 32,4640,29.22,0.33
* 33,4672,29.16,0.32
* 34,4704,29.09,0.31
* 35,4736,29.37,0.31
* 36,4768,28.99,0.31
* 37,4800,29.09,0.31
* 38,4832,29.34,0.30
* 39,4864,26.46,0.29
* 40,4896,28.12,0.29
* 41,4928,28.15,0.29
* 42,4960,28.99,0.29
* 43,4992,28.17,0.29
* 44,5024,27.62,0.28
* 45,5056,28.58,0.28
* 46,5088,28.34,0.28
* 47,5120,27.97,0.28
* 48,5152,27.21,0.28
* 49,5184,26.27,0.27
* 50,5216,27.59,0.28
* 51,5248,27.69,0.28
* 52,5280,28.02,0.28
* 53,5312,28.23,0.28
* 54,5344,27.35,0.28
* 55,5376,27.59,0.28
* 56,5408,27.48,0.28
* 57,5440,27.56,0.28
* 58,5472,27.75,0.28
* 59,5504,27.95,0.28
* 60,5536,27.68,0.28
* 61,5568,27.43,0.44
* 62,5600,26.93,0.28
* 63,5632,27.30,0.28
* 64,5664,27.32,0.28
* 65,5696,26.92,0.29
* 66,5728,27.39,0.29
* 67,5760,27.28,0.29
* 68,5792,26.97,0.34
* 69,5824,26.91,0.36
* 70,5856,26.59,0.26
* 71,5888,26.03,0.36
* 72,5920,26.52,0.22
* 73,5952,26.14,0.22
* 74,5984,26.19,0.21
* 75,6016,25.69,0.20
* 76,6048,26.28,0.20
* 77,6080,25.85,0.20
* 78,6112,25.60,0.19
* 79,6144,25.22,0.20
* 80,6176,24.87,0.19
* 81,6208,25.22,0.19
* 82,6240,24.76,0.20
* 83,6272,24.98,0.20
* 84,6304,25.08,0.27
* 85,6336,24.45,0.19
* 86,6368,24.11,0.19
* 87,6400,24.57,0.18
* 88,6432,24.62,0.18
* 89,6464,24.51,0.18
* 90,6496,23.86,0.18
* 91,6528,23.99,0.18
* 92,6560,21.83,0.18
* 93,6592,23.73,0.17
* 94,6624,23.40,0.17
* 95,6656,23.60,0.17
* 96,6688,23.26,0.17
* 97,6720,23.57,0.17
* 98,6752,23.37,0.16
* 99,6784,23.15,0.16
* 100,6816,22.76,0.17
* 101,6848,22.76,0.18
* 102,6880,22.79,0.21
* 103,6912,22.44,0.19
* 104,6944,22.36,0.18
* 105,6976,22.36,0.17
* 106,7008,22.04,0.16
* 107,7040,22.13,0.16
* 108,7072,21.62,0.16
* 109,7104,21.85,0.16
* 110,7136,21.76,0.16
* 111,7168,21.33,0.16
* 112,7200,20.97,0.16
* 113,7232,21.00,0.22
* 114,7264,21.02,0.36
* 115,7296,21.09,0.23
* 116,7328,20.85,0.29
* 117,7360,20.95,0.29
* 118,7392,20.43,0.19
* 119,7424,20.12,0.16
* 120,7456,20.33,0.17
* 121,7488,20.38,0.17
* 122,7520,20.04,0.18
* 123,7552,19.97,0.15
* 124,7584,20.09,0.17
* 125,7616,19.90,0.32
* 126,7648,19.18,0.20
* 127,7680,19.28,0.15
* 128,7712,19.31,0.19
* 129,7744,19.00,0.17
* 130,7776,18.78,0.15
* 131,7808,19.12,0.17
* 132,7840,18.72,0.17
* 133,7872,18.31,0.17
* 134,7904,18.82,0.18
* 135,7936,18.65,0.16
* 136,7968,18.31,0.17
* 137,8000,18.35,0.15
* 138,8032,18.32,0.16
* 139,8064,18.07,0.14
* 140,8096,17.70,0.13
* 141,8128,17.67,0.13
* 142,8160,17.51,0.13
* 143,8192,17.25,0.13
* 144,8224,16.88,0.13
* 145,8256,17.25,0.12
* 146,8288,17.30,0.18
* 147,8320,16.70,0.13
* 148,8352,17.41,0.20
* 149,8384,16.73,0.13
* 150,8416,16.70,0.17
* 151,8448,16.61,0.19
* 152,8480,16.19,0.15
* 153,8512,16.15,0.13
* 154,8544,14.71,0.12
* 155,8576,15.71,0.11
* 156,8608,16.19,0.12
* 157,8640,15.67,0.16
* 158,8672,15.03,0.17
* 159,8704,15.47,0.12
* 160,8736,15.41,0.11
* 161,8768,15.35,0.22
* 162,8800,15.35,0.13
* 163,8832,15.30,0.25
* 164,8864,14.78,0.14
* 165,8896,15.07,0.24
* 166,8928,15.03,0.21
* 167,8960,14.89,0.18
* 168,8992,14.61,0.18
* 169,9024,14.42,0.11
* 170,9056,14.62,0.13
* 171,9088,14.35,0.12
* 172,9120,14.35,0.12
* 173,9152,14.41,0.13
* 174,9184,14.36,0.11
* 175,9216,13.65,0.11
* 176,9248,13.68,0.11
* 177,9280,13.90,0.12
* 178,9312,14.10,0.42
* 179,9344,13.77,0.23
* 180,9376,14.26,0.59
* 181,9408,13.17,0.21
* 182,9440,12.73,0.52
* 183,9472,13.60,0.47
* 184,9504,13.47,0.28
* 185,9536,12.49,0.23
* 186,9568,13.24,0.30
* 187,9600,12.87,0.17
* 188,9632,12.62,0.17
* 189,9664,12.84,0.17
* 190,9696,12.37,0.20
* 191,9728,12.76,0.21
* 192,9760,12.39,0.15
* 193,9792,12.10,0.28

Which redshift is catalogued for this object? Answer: -0.001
